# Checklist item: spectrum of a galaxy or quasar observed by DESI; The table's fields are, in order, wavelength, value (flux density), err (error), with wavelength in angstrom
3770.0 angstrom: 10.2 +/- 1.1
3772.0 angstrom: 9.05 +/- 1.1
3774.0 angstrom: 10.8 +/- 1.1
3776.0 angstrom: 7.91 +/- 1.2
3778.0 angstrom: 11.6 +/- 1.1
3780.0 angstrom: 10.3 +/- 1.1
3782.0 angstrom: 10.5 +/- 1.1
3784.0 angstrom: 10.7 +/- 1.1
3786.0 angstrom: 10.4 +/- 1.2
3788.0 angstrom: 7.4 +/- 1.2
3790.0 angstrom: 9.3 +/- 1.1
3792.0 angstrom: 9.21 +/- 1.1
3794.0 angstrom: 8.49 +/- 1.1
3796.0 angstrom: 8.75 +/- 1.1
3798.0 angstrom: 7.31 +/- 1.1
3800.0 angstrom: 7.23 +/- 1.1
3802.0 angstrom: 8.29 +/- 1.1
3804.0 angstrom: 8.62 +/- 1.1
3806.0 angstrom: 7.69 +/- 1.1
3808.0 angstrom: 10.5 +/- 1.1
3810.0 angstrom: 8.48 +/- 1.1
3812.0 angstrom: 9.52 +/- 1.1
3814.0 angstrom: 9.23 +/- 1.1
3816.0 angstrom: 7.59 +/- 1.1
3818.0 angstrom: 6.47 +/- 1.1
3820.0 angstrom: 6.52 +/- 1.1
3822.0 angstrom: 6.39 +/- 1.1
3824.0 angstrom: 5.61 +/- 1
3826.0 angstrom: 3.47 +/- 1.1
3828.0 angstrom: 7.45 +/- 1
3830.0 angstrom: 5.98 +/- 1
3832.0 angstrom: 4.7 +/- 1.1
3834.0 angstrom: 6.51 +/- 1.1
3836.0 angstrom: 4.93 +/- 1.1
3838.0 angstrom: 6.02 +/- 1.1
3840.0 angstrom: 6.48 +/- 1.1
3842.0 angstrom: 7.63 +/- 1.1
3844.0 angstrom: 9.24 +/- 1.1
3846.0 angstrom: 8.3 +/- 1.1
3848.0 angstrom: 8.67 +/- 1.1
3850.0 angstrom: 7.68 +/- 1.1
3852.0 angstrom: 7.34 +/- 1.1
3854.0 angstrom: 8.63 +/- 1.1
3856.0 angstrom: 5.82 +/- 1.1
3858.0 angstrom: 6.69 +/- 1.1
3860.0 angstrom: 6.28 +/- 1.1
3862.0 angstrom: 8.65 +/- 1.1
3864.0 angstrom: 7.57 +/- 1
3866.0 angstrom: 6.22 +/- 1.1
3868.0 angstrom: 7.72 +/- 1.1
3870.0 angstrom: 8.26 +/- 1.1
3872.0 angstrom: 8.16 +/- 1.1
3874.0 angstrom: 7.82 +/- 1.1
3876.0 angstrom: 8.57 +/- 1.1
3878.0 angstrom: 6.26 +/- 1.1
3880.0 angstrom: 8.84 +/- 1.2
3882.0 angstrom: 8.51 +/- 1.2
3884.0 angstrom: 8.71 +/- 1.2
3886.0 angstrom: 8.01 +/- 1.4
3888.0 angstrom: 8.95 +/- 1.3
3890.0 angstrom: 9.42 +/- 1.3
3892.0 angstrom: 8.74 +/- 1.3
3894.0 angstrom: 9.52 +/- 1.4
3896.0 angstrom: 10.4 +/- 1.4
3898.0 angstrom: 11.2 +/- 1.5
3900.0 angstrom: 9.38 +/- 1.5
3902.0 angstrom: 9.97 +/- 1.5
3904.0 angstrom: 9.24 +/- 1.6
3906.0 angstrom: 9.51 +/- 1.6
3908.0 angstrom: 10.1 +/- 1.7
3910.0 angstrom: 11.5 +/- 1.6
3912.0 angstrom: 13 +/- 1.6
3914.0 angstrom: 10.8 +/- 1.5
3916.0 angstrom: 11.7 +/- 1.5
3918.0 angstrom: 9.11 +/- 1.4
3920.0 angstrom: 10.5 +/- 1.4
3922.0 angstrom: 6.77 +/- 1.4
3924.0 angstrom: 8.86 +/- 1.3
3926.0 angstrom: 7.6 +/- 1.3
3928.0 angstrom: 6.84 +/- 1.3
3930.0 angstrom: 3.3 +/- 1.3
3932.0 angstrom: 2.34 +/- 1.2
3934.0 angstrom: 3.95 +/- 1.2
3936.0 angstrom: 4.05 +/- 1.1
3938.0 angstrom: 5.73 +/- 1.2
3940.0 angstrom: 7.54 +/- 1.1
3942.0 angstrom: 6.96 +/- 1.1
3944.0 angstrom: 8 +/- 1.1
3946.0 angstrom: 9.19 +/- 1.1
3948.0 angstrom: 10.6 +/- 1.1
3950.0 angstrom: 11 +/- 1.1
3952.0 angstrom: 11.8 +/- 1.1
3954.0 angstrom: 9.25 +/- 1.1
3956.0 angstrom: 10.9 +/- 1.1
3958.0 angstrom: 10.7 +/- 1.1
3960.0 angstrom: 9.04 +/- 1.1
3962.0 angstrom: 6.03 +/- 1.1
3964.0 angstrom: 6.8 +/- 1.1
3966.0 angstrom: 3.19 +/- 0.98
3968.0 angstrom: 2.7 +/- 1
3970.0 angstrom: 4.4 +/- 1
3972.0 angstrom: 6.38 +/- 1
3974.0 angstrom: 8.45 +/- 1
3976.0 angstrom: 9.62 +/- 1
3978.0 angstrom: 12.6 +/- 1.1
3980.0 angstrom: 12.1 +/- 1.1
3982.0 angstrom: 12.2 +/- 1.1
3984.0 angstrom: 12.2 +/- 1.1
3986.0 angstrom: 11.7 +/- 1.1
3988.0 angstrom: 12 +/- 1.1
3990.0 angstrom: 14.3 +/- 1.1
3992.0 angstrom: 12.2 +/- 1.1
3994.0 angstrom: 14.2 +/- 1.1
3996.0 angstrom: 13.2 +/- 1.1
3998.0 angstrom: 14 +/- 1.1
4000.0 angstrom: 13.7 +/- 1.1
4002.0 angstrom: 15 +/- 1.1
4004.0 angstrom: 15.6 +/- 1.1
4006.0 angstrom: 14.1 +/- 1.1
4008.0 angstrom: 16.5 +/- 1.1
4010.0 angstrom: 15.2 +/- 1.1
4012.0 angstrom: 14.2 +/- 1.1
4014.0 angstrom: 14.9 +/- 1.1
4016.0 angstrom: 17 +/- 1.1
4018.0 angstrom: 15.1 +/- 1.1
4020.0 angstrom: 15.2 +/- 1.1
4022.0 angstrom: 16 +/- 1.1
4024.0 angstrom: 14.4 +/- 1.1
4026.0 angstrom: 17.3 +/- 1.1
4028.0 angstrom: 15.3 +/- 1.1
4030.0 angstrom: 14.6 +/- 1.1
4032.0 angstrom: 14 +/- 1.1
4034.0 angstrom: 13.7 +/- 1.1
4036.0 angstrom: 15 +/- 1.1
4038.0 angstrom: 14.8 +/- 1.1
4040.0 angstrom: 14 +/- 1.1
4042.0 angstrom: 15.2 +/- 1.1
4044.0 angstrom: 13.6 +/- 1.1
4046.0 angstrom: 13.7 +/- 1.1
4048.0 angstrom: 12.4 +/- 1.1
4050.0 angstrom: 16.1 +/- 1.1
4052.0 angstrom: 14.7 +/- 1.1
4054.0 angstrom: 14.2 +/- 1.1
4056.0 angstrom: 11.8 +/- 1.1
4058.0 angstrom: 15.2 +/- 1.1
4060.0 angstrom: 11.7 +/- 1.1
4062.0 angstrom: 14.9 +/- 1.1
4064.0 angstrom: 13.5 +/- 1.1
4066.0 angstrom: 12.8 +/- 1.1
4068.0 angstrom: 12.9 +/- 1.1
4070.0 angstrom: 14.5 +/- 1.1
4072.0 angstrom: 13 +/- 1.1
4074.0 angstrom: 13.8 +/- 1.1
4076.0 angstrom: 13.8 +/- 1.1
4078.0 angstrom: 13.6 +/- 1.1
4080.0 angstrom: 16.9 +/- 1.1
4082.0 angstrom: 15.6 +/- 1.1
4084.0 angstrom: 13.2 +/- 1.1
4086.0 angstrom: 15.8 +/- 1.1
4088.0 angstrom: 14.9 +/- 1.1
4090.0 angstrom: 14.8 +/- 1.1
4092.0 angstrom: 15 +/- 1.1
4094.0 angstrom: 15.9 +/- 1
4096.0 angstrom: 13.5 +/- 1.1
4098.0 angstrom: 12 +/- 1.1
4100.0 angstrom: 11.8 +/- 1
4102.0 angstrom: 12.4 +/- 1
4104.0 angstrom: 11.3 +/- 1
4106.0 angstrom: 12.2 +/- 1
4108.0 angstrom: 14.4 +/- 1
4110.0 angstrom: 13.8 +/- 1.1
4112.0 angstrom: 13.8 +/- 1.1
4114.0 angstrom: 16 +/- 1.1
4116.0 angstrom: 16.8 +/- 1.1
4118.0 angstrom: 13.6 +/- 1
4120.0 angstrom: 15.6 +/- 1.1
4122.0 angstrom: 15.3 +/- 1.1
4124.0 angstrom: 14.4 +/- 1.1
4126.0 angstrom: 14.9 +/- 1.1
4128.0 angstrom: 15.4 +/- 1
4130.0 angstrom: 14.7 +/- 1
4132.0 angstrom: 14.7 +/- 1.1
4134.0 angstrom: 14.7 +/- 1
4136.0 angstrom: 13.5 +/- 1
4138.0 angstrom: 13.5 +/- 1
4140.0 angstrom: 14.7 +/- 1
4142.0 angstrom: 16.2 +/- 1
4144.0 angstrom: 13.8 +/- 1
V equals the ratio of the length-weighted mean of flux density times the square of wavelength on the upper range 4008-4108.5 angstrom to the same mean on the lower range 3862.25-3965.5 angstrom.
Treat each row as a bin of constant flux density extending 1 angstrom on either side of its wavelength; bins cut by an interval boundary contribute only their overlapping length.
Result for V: 1.8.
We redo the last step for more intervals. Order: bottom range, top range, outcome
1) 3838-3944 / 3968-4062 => 1.77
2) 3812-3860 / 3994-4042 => 2.37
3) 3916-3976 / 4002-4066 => 2.06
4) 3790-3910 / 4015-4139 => 2.01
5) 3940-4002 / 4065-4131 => 1.51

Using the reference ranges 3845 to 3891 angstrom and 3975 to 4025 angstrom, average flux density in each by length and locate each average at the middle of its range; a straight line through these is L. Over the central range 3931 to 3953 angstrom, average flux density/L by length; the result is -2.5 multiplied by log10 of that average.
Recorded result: 0.47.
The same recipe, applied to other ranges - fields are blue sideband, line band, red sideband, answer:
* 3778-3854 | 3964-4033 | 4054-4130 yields -0.05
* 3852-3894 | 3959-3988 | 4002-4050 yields 0.43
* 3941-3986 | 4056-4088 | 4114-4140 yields -0.10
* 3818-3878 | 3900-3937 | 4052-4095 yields 0.10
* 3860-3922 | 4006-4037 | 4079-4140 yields -0.23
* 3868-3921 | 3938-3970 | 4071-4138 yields 0.32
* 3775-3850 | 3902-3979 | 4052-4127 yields 0.29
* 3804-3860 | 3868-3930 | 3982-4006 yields 0.08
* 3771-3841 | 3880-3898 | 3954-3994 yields -0.05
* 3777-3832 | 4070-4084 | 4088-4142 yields -0.07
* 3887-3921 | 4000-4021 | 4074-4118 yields -0.22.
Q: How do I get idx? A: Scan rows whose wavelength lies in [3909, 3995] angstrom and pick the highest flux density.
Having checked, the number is 14.3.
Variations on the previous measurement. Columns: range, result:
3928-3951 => 11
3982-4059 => 17.3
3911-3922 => 13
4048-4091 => 16.9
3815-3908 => 11.2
